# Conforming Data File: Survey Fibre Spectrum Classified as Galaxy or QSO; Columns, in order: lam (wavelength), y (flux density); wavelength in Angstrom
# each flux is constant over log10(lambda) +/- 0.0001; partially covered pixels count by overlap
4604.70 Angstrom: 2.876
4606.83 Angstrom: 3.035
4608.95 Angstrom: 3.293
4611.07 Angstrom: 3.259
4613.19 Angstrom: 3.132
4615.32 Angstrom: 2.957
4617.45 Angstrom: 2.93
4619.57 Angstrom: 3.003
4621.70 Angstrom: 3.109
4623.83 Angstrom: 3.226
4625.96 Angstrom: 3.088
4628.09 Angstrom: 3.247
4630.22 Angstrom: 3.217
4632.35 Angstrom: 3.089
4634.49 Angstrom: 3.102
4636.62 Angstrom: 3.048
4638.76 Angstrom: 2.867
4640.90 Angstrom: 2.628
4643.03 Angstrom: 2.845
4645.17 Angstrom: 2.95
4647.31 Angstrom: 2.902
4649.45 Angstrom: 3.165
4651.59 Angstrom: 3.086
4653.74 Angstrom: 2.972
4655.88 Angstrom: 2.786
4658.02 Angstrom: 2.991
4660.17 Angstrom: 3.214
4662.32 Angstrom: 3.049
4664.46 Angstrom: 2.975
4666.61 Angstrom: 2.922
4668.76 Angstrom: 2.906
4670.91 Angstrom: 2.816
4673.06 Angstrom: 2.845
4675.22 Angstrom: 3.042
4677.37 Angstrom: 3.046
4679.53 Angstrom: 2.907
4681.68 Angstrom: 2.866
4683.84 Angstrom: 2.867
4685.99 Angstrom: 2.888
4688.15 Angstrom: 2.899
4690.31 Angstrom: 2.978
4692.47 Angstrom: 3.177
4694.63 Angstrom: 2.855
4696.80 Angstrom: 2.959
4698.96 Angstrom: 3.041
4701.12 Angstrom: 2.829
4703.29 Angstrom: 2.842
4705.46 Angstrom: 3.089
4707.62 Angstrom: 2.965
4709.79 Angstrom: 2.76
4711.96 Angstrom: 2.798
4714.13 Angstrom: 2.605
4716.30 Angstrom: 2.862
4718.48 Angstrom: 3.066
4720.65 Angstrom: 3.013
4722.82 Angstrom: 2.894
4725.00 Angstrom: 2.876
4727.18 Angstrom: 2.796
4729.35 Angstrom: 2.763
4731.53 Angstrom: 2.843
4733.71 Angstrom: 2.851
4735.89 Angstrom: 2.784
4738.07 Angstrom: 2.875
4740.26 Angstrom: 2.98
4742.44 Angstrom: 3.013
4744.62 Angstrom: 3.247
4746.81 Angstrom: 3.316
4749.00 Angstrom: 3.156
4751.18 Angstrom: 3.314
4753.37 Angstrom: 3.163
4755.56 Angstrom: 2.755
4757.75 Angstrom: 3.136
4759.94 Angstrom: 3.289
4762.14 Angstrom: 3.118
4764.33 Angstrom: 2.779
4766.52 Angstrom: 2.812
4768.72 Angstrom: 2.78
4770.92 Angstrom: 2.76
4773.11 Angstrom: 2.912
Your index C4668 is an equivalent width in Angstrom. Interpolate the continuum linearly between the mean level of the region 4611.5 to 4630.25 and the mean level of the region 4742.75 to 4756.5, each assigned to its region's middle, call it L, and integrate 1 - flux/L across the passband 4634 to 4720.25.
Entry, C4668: 5.2 Angstrom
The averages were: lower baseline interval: 3.1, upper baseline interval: 3.16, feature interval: 2.93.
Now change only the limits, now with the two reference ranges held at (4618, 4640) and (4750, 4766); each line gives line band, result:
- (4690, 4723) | 1.71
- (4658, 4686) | 1.20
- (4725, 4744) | 1.25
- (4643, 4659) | 0.62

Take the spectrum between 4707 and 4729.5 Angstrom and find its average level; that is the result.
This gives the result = 2.86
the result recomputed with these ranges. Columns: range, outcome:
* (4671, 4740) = 2.9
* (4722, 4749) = 2.95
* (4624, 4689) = 2.98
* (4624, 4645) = 3.02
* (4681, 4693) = 2.94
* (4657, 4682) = 2.97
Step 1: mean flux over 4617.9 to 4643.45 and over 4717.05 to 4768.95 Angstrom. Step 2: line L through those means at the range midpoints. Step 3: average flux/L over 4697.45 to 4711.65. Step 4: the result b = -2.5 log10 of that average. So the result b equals 0.03 mag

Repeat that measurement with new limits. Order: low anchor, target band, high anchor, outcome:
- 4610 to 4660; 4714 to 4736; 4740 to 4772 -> 0.06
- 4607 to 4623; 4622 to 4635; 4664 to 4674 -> -0.04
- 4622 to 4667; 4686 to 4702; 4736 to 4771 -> 0.02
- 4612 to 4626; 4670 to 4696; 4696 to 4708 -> 0.02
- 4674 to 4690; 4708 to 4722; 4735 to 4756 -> 0.05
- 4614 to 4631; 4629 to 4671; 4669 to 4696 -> 0.01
